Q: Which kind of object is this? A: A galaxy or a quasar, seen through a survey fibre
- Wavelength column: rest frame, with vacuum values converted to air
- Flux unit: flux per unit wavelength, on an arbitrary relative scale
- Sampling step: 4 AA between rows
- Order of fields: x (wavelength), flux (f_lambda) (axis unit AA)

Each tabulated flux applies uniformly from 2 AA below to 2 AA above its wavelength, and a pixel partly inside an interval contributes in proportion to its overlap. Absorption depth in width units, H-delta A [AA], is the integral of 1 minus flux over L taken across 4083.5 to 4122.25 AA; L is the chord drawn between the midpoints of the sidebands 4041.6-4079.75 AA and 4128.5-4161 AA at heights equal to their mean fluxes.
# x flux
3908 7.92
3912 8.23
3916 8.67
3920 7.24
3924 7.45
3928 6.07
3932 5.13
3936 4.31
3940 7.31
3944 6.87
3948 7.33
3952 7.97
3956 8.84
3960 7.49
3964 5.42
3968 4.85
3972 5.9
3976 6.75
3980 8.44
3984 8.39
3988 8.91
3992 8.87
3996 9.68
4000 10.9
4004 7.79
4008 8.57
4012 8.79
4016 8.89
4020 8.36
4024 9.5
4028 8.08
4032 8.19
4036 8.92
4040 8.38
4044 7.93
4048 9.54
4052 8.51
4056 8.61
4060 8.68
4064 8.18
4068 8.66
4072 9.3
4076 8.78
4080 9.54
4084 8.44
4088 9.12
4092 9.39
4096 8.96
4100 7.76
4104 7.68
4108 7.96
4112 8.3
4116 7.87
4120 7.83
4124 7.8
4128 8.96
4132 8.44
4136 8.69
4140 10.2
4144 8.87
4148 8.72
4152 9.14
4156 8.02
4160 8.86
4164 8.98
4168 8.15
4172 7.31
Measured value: 2.1 AA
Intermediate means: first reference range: 8.72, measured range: 8.32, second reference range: 8.87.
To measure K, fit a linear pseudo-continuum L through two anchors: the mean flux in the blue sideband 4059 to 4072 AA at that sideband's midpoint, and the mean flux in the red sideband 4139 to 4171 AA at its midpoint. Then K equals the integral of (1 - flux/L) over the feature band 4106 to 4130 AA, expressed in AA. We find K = 1.6 AA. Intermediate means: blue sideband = 8.62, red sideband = 8.78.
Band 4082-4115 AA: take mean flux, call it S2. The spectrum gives 8.43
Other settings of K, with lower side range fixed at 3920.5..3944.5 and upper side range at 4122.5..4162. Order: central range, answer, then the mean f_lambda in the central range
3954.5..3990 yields -2.6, 7.2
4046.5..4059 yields -1.9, 8.84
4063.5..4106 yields -3.5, 8.73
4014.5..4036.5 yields -3.8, 8.63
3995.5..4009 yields -4.2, 9.23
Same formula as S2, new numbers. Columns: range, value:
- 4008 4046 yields 8.56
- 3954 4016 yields 8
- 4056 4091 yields 8.84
